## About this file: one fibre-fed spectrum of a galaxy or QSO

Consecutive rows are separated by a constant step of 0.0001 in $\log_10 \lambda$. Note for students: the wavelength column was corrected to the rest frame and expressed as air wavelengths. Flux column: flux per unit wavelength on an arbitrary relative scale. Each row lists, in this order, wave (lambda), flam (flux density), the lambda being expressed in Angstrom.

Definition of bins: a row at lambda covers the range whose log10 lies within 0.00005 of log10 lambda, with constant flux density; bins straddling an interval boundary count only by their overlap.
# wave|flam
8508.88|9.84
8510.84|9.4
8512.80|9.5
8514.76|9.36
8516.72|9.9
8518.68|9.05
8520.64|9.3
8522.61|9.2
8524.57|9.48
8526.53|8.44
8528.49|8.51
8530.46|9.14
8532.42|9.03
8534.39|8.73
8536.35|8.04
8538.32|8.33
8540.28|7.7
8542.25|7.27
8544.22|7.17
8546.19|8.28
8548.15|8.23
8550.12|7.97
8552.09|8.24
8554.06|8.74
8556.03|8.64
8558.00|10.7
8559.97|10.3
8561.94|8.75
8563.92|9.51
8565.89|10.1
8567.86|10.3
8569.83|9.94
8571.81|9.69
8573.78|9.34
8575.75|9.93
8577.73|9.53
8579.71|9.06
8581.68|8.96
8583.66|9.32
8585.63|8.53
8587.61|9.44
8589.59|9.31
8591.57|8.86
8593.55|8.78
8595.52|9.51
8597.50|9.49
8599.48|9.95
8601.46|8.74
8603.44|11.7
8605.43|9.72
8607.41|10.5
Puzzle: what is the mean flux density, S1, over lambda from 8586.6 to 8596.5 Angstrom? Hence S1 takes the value 9.18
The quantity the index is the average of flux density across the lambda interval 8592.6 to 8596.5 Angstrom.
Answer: 9.17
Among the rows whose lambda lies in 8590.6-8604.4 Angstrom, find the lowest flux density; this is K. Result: 8.74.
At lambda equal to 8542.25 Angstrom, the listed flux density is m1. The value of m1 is 7.27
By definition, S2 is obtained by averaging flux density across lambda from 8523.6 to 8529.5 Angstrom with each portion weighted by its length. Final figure 8.81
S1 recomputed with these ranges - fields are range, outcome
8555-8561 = 9.87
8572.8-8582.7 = 9.36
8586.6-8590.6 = 9.35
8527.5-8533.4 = 8.9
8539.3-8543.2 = 7.49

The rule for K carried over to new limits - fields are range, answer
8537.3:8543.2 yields 7.27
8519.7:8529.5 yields 8.44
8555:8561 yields 8.64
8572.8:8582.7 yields 8.96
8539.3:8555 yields 7.17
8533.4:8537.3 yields 8.04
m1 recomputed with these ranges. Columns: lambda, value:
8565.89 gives 10.1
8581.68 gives 8.96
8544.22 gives 7.17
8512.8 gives 9.5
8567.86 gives 10.3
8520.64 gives 9.3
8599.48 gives 9.95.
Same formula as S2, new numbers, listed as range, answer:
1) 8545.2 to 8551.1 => 8.17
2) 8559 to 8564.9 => 9.51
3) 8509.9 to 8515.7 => 9.42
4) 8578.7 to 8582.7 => 9.01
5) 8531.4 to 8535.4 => 8.89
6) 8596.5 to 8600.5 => 9.71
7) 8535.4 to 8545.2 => 7.7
